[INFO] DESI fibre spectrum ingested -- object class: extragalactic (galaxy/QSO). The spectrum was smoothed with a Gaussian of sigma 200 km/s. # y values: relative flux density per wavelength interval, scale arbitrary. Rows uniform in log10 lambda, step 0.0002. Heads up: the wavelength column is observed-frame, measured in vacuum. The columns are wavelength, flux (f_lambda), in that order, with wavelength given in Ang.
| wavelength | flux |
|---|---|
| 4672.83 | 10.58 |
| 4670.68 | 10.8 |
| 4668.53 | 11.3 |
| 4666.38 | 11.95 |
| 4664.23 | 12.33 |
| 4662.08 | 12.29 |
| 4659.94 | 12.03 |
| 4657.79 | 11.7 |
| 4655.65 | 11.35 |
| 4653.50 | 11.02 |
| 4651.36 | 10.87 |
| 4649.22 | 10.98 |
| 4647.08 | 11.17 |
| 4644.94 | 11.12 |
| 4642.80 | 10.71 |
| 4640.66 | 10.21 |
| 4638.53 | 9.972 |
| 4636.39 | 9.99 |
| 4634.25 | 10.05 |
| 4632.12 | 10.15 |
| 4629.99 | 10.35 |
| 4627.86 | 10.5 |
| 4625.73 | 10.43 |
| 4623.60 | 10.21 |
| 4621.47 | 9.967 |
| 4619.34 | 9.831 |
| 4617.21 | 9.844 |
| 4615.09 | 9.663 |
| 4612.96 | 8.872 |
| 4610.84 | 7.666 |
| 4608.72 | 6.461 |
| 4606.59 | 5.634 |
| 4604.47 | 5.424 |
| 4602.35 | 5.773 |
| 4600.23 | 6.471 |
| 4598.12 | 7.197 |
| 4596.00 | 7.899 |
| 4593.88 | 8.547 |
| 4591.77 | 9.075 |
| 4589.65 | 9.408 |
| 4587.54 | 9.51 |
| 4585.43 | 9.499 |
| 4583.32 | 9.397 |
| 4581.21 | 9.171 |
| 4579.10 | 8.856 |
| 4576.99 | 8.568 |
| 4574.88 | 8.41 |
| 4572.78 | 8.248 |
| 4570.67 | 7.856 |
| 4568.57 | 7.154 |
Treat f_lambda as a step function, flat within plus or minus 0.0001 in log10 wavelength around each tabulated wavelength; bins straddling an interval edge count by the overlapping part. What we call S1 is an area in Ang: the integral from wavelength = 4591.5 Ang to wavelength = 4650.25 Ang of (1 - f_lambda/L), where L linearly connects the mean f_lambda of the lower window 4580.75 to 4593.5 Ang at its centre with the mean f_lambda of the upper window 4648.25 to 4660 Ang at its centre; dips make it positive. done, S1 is 7.2 Ang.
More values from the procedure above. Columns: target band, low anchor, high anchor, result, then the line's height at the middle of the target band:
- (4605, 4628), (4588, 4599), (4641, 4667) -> 1.9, 9.61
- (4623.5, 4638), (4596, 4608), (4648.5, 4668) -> -2.0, 9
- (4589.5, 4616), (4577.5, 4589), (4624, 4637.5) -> 6.0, 9.66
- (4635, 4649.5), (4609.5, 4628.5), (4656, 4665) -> 0.5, 11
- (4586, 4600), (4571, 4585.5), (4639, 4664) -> 1.1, 9.28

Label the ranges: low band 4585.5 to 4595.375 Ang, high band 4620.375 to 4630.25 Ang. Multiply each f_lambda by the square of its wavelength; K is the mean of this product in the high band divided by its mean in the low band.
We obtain 1.1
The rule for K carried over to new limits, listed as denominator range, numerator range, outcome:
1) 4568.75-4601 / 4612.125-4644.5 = 1.21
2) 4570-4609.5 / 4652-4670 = 1.51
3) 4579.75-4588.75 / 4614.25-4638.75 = 1.10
